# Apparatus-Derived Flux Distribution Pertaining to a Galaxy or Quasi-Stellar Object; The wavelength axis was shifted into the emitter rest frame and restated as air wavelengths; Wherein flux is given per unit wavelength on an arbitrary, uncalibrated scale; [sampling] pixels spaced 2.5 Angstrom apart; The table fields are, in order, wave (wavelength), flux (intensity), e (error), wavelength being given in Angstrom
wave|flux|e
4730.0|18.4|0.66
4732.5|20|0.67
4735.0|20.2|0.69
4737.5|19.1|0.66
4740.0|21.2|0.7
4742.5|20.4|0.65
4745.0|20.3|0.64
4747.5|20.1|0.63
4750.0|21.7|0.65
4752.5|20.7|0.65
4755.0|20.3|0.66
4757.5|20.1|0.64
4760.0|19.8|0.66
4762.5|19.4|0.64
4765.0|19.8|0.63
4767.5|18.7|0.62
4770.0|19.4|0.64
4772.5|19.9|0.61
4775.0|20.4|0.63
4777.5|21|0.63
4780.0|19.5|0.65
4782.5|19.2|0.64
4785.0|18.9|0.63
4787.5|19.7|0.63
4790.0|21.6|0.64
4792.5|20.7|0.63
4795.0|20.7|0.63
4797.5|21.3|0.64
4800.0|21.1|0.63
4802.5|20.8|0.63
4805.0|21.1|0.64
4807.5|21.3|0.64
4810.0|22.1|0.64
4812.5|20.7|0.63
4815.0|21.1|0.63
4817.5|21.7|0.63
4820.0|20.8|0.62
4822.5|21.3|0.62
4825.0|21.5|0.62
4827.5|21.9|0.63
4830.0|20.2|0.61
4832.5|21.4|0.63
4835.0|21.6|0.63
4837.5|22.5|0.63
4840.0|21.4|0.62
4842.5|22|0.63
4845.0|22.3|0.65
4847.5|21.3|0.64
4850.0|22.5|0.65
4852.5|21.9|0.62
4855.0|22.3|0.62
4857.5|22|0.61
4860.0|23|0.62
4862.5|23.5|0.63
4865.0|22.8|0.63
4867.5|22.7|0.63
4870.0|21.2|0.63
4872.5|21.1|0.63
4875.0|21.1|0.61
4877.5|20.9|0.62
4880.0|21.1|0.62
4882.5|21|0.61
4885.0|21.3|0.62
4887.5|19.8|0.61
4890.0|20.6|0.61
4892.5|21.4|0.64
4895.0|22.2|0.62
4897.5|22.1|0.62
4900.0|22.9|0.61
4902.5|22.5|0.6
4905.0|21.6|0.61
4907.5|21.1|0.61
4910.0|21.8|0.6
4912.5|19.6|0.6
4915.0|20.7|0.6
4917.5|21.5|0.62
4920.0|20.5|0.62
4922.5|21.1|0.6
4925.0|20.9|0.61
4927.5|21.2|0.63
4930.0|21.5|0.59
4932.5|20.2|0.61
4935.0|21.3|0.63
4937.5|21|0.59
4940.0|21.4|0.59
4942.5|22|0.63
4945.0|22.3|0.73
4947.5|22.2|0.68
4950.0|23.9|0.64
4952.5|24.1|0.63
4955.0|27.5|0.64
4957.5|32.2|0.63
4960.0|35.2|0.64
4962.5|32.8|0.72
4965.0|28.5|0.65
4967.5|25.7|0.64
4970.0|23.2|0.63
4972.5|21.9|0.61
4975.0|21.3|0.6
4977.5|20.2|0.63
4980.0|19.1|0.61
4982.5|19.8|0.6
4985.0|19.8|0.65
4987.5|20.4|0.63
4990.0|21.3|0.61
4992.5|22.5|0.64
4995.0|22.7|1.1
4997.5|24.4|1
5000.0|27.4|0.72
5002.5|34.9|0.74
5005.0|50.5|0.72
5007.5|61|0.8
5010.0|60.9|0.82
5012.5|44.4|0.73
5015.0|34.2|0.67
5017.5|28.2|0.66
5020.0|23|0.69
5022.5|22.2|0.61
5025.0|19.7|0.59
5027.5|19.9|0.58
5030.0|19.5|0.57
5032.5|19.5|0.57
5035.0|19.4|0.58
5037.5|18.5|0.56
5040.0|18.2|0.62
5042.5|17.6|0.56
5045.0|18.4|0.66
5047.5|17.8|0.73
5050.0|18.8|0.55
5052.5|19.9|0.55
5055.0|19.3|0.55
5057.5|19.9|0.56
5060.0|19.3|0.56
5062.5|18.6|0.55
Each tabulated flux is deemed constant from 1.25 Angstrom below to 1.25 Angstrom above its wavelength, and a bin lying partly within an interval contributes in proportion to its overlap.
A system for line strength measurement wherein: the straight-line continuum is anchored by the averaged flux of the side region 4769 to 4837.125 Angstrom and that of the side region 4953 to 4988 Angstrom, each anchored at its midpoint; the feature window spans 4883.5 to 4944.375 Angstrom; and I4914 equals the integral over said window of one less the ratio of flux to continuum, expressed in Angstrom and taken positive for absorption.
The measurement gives 5.8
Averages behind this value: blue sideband 20.8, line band 21.3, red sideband 24.9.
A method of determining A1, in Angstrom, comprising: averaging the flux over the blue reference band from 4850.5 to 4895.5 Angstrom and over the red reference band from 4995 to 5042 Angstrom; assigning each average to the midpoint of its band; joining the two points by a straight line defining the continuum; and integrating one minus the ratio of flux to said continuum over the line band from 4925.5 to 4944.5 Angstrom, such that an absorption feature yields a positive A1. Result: 3.0 Angstrom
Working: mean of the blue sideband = 21.7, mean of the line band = 21.3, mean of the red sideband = 29.9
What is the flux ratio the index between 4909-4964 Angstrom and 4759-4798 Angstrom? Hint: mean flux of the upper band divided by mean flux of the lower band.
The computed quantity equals 1.17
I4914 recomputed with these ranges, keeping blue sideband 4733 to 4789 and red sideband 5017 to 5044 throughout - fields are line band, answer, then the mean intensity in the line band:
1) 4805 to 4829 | -1.5 Angstrom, 21.4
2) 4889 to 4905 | -1.4 Angstrom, 21.9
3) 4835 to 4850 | -1.4 Angstrom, 21.9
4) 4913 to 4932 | -0.7 Angstrom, 21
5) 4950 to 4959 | -3.3 Angstrom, 27.6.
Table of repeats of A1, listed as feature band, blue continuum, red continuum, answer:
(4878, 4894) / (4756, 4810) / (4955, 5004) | 1.3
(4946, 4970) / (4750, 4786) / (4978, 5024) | 0.8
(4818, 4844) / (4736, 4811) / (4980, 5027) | 1.6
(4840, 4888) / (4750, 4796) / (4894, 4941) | -2.2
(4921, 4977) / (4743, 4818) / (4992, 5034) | 8.7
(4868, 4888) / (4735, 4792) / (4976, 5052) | 1.5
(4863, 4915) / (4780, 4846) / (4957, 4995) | 2.3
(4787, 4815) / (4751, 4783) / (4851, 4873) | -0.4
